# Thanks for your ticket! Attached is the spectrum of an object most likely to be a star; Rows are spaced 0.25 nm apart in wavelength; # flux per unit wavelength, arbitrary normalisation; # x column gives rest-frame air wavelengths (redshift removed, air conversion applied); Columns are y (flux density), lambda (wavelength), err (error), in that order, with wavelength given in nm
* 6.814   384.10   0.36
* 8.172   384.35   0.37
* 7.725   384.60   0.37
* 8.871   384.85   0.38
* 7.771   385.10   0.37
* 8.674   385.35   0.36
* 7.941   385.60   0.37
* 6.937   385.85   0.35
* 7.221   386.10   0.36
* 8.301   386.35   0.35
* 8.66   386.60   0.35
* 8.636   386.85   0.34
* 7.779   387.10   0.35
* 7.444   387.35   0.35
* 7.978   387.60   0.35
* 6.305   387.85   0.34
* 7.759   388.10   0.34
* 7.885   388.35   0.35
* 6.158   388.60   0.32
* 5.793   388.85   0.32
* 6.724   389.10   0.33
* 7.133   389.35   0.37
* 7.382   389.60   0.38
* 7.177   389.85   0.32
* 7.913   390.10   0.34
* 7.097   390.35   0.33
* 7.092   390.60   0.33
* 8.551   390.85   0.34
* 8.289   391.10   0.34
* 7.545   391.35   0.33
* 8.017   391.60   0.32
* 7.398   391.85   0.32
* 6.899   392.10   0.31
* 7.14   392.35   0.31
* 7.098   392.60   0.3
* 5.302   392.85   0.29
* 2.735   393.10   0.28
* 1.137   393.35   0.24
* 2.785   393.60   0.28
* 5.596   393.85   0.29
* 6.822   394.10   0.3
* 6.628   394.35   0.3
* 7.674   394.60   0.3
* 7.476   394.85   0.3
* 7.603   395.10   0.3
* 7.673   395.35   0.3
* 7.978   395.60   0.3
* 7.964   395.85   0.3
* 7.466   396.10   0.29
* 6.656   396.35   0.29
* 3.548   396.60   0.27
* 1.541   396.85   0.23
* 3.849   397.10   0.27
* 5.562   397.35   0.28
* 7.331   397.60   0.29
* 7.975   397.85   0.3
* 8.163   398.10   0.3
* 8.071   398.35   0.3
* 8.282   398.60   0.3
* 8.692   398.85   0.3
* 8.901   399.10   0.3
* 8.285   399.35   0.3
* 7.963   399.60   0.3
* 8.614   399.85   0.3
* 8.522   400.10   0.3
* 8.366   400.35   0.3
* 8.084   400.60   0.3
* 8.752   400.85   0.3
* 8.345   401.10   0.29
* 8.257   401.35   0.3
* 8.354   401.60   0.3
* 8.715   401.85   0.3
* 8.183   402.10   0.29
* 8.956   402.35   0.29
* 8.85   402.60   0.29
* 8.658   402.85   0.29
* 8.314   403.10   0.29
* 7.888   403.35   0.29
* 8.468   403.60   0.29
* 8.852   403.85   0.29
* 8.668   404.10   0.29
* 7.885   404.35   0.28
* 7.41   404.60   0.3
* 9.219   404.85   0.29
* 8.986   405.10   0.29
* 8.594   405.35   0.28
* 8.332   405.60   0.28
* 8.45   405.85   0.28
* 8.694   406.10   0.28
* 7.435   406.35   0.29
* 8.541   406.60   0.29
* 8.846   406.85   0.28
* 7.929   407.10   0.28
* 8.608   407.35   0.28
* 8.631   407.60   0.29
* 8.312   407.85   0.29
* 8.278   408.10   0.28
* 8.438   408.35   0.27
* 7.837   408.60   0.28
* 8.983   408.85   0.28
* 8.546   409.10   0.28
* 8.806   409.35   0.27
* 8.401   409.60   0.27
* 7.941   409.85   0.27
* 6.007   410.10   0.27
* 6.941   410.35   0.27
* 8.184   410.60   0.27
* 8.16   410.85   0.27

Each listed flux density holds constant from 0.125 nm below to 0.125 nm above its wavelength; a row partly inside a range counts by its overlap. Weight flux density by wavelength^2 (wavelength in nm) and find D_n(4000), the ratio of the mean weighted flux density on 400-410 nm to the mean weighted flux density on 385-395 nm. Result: 1.3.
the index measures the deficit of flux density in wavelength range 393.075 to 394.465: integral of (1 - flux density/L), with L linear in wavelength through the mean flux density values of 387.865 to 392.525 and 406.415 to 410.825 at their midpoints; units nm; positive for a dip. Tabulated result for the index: 0.577 nm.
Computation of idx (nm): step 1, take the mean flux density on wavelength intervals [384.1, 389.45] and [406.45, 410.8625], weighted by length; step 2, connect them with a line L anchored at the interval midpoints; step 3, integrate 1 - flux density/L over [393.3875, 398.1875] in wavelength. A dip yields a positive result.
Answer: 0.99 nm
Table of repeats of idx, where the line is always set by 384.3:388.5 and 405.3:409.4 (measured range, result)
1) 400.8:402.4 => -0.04 nm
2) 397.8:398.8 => 0.00 nm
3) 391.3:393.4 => 0.52 nm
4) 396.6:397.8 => 0.51 nm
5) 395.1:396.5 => 0.11 nm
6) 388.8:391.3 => 0.19 nm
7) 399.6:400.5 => -0.02 nm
